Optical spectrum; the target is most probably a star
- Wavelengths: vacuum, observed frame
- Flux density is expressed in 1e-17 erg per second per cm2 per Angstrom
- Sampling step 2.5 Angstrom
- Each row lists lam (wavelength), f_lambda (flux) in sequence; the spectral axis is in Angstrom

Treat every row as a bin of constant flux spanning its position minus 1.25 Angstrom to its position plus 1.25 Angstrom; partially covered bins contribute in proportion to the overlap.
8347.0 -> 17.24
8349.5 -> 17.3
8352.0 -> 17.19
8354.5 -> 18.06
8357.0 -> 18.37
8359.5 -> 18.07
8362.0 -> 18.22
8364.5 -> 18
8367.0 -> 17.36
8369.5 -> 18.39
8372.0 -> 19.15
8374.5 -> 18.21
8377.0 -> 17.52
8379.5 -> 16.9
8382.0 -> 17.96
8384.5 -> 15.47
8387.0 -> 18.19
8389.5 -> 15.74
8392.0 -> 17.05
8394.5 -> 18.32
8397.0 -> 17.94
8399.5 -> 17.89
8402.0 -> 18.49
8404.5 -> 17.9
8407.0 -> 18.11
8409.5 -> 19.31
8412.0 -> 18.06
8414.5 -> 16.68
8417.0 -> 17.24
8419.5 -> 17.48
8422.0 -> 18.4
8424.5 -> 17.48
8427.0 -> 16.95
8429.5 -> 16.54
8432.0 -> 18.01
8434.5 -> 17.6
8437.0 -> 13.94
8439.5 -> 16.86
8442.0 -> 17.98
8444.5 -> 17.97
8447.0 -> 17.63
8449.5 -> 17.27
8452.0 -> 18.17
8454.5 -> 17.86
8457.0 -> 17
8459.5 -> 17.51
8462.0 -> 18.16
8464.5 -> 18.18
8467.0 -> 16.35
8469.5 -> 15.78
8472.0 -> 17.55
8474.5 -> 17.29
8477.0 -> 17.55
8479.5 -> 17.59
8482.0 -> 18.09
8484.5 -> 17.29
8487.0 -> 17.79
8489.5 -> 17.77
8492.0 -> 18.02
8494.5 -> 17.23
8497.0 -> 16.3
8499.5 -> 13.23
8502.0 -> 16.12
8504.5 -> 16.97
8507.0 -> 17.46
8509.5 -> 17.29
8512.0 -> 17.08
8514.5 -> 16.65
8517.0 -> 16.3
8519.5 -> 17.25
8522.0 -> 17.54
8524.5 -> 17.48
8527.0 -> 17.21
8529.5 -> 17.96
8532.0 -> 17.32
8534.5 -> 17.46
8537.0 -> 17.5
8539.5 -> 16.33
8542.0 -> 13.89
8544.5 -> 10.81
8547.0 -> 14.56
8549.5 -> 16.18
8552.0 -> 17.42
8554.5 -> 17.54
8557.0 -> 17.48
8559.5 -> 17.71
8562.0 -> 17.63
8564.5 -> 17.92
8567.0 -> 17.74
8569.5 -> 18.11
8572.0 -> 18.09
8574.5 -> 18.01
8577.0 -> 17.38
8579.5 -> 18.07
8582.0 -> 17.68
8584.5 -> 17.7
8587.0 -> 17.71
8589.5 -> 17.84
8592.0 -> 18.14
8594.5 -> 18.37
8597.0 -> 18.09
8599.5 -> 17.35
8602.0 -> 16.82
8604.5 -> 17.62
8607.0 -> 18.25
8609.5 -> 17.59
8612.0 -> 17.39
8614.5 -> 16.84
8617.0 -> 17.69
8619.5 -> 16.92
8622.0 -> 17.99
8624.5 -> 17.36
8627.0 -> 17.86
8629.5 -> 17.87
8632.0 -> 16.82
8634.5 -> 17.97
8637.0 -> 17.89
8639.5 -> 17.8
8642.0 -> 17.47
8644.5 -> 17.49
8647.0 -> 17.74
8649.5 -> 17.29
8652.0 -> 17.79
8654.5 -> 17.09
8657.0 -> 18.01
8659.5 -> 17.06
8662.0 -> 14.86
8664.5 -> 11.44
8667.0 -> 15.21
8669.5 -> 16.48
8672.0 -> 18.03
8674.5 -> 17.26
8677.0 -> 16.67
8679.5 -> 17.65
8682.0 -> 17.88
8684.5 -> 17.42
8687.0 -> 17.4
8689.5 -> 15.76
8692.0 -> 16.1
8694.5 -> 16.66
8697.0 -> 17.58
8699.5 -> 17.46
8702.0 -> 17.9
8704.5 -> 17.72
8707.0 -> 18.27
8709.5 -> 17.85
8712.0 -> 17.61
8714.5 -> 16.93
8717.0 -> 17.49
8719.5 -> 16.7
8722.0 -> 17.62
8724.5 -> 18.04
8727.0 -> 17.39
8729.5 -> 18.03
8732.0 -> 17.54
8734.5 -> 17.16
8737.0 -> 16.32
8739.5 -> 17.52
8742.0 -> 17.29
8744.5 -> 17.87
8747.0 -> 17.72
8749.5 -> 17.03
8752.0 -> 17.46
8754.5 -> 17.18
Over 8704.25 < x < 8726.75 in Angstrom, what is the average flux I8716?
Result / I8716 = 17.6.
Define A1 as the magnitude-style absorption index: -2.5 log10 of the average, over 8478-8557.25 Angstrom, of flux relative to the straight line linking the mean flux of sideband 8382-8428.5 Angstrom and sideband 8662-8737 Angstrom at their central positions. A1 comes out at 0.04 mag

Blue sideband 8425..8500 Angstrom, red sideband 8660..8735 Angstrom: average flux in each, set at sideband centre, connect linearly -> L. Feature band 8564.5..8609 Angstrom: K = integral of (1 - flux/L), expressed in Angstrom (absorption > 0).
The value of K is -1.9 Angstrom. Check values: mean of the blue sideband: 17.2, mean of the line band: 17.8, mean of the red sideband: 17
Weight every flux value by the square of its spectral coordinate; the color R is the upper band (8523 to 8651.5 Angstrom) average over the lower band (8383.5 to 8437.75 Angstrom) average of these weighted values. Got 1.04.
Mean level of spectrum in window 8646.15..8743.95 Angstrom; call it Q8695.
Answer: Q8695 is 17.1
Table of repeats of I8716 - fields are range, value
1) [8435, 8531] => 17.2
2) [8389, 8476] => 17.5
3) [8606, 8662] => 17.5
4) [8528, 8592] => 17.1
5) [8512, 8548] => 16.3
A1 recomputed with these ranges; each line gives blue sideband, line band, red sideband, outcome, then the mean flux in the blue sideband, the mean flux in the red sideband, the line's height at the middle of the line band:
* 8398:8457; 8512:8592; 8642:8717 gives 0.013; 17.5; 17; 17.3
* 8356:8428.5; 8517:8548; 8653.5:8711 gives 0.067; 17.7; 16.9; 17.3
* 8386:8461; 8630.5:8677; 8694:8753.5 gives 0.039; 17.5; 17.5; 17.5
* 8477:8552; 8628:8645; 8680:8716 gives -0.032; 16.7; 17.3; 17.1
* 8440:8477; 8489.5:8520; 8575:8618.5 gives 0.054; 17.5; 17.7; 17.5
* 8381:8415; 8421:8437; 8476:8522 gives 0.017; 17.7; 17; 17.5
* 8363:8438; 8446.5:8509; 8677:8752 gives 0.019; 17.6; 17.4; 17.5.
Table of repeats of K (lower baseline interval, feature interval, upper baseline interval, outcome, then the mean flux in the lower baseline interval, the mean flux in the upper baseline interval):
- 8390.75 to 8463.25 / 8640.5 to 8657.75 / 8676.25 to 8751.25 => -0.1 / 17.6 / 17.4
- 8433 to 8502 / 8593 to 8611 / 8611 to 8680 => -0.7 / 17.2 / 17.1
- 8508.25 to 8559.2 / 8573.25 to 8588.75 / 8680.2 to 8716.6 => -0.9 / 16.6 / 17.3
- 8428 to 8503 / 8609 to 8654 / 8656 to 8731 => -1.3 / 17.2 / 17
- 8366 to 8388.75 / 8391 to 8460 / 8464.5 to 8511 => -0.8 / 17.6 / 17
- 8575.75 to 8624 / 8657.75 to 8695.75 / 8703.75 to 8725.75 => 2.6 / 17.7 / 17.6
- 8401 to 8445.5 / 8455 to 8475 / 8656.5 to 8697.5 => 0.1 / 17.5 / 16.5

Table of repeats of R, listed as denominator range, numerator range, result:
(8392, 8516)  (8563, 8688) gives 1.04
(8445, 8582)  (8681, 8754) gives 1.07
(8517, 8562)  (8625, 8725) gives 1.07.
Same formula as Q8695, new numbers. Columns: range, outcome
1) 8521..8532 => 17.5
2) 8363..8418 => 17.7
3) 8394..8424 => 18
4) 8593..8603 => 17.7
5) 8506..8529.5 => 17.2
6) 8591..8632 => 17.6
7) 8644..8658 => 17.6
